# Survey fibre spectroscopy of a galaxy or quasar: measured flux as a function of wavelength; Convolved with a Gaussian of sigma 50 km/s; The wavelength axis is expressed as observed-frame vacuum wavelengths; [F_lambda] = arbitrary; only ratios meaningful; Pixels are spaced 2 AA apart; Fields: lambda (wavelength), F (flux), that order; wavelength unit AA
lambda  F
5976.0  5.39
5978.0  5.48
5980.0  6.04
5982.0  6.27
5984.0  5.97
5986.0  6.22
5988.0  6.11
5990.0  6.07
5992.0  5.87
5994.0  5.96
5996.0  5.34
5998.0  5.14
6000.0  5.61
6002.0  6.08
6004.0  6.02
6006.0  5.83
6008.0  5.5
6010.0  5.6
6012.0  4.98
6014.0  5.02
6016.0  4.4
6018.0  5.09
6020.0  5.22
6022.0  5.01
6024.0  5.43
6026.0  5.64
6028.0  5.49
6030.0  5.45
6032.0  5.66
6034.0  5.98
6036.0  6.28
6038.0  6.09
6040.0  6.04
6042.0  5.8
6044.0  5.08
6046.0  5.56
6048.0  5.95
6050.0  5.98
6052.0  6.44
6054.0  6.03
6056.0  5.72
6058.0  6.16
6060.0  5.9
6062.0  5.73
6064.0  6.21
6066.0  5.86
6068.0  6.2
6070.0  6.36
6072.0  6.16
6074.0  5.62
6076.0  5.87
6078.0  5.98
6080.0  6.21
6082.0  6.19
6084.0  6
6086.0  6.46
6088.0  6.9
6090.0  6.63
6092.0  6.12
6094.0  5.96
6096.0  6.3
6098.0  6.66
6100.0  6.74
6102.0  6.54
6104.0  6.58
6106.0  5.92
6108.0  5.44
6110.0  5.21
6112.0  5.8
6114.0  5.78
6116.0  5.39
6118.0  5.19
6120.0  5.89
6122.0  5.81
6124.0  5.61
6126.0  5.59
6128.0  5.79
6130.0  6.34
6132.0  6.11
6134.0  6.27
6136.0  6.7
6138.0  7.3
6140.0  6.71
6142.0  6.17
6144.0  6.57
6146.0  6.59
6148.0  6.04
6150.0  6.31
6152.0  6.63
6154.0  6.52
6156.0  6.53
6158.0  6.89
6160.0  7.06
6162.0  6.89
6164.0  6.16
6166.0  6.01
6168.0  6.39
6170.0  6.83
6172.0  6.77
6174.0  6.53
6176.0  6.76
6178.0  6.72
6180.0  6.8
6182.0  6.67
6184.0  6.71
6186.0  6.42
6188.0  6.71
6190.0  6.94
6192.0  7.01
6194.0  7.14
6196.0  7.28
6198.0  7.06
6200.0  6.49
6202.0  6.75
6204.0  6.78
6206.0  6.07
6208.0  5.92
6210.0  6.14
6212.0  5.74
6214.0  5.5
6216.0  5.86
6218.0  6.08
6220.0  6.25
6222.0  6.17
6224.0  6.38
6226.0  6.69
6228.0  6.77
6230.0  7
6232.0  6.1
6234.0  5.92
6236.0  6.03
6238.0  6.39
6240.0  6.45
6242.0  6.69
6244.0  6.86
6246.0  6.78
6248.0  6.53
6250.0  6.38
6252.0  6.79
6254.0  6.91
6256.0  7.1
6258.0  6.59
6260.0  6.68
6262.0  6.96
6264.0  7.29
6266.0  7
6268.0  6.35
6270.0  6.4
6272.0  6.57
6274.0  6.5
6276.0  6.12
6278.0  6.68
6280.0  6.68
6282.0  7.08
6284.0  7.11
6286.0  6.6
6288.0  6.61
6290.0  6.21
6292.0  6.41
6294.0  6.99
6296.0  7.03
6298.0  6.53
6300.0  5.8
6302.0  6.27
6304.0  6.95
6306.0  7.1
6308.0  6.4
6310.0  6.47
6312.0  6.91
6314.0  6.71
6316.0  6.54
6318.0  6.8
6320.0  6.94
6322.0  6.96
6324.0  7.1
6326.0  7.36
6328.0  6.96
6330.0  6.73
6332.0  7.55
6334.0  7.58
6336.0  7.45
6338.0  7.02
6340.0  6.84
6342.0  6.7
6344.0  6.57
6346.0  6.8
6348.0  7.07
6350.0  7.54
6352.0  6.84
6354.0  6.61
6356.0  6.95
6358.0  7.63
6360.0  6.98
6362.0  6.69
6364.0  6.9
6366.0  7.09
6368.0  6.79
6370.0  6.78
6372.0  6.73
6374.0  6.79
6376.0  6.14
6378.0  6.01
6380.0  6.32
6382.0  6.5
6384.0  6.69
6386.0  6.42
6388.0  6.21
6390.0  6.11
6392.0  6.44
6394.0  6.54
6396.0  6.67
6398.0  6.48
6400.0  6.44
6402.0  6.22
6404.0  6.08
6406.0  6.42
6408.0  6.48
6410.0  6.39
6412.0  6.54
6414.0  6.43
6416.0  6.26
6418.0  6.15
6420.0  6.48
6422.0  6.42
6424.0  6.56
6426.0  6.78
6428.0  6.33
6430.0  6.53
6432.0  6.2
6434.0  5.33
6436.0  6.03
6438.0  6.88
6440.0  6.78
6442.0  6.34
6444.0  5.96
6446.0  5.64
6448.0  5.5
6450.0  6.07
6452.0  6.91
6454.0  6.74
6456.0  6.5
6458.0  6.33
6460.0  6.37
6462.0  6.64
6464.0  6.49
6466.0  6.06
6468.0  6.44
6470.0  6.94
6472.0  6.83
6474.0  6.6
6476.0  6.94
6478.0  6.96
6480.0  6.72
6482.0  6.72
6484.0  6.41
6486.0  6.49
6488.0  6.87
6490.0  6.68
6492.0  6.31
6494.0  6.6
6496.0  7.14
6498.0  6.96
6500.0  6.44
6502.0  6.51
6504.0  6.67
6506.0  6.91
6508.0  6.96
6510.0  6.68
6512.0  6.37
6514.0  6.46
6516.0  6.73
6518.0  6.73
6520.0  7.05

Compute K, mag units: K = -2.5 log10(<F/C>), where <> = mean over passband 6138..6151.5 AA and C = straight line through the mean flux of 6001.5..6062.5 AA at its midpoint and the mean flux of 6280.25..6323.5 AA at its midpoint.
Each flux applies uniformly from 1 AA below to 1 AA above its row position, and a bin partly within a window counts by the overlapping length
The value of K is -0.07 mag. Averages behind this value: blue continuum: 5.65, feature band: 6.47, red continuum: 6.69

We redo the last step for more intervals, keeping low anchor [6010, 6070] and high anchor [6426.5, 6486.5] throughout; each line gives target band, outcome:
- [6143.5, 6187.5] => -0.12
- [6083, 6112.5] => -0.08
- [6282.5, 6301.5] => -0.08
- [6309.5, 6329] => -0.12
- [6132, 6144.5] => -0.13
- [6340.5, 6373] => -0.11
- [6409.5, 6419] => 0.00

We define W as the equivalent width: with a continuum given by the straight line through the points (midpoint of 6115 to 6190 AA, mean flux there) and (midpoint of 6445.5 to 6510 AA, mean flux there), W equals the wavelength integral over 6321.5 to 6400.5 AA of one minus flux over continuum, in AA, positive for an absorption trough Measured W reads -3.5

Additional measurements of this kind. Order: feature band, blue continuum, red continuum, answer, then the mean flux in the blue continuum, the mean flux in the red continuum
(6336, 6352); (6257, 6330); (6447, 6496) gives -0.70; 6.71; 6.56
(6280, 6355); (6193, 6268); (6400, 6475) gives -4.41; 6.53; 6.37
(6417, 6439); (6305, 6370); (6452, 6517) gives 1.39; 6.95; 6.64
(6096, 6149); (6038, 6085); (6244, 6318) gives 0.43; 5.96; 6.67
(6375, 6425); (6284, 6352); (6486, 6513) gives 2.92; 6.84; 6.69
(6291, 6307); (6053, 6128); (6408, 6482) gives -0.97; 6.02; 6.42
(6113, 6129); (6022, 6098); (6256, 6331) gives 1.41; 5.98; 6.72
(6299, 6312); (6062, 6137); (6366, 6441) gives -0.46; 6.06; 6.42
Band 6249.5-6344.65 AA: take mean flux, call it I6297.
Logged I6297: 6.78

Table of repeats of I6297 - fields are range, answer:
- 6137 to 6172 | 6.57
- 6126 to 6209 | 6.58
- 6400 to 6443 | 6.37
